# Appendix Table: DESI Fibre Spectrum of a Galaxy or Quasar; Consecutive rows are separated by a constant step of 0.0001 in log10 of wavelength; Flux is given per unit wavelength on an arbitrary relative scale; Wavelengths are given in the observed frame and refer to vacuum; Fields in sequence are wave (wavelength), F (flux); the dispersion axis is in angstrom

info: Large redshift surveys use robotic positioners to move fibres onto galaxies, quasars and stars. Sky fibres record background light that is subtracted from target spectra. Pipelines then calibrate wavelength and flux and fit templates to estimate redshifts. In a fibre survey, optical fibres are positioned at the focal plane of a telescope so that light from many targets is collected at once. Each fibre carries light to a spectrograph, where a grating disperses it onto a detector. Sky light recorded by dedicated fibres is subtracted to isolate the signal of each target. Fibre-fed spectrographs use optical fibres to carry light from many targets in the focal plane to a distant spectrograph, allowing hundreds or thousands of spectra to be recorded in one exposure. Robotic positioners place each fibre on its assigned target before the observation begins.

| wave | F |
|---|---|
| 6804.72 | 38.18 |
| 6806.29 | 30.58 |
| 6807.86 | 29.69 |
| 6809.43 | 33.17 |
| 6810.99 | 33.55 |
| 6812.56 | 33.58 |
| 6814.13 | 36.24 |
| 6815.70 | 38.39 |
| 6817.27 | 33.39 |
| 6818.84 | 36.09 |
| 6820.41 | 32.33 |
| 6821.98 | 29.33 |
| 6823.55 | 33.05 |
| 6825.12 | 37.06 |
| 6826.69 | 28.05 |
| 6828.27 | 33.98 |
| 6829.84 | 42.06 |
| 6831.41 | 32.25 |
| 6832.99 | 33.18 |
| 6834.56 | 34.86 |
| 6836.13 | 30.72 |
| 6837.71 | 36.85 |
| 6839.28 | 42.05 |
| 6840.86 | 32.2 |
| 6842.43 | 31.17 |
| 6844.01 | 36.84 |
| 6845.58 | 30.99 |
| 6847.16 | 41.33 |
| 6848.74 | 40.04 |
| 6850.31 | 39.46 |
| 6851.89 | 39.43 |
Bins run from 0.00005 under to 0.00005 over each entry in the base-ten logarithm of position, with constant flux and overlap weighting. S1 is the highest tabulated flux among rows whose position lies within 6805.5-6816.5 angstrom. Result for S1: 38.39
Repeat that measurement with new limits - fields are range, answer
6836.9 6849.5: 42.05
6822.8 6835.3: 42.06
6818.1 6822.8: 36.09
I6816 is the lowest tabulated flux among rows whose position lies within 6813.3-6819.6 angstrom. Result 33.39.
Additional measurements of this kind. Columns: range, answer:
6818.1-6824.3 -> 29.33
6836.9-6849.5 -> 30.99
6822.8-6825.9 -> 33.05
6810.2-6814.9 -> 33.55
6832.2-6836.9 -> 30.72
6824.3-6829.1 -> 28.05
